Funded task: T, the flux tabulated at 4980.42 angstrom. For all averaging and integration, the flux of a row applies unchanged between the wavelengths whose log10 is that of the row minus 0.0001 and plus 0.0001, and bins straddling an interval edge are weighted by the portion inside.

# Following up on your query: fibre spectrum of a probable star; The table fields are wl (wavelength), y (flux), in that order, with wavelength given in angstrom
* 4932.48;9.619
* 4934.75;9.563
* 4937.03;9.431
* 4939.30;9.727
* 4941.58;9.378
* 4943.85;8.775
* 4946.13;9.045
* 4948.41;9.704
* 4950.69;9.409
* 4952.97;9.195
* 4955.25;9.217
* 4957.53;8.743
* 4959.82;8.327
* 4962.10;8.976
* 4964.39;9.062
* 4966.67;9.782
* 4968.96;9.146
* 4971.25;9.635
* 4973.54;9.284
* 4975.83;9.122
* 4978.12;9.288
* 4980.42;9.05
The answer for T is 9.05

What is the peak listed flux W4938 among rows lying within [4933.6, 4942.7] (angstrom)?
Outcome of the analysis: 9.727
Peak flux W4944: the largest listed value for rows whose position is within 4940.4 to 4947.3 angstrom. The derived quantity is 9.378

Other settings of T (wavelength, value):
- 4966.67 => 9.782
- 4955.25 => 9.217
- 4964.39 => 9.062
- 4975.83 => 9.122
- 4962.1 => 8.976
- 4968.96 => 9.146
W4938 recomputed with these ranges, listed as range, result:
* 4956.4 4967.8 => 9.782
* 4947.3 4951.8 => 9.704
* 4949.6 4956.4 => 9.409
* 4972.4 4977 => 9.284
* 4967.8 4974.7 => 9.635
